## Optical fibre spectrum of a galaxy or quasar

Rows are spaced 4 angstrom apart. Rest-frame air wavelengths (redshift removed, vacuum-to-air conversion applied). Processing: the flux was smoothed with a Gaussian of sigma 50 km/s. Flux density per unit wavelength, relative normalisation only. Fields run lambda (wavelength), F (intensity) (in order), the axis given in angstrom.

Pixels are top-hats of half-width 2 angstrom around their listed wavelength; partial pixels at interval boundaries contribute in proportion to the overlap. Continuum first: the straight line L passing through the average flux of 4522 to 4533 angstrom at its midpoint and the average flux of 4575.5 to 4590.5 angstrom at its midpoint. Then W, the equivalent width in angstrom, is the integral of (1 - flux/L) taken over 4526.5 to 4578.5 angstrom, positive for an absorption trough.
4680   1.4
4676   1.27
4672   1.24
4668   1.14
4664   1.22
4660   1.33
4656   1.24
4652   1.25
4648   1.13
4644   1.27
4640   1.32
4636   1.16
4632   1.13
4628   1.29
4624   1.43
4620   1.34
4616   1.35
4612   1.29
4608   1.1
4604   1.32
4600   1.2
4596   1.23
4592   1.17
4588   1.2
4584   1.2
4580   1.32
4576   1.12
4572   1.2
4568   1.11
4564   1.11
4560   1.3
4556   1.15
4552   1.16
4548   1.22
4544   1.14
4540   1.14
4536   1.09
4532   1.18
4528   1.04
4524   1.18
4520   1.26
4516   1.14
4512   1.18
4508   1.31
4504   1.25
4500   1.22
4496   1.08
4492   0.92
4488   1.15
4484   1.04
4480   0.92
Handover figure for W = 0.69 angstrom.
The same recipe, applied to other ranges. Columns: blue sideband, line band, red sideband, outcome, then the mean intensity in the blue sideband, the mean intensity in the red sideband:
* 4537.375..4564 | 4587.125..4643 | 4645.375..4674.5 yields -2.3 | 1.18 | 1.22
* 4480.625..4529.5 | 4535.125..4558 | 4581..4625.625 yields 0.7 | 1.14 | 1.26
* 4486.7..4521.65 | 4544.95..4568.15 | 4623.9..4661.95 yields 0.4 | 1.17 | 1.25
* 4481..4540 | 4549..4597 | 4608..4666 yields 0.5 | 1.14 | 1.26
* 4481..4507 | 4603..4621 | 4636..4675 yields -1.1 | 1.11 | 1.23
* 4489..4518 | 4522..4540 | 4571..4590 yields 0.8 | 1.16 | 1.21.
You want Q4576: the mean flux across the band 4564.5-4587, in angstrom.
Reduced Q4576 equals 1.19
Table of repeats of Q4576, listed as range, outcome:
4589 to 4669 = 1.25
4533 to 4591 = 1.18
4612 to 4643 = 1.29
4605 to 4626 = 1.3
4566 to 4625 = 1.24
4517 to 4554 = 1.16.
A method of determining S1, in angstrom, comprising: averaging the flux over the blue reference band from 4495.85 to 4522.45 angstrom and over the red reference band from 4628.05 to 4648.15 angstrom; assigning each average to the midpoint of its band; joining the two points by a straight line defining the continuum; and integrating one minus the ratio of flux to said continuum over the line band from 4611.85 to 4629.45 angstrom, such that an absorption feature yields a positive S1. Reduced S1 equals -1.9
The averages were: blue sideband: 1.21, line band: 1.35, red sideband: 1.22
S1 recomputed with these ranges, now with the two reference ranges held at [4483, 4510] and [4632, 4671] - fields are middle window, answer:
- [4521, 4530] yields 0.2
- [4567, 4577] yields 0.3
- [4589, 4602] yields -0.1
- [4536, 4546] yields 0.3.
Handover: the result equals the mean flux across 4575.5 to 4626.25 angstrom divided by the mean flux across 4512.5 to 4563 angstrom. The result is 1.1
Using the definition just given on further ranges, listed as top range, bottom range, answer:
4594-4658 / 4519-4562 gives 1.07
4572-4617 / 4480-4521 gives 1.07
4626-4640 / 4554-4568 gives 1.03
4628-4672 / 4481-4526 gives 1.06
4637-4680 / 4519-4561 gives 1.07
